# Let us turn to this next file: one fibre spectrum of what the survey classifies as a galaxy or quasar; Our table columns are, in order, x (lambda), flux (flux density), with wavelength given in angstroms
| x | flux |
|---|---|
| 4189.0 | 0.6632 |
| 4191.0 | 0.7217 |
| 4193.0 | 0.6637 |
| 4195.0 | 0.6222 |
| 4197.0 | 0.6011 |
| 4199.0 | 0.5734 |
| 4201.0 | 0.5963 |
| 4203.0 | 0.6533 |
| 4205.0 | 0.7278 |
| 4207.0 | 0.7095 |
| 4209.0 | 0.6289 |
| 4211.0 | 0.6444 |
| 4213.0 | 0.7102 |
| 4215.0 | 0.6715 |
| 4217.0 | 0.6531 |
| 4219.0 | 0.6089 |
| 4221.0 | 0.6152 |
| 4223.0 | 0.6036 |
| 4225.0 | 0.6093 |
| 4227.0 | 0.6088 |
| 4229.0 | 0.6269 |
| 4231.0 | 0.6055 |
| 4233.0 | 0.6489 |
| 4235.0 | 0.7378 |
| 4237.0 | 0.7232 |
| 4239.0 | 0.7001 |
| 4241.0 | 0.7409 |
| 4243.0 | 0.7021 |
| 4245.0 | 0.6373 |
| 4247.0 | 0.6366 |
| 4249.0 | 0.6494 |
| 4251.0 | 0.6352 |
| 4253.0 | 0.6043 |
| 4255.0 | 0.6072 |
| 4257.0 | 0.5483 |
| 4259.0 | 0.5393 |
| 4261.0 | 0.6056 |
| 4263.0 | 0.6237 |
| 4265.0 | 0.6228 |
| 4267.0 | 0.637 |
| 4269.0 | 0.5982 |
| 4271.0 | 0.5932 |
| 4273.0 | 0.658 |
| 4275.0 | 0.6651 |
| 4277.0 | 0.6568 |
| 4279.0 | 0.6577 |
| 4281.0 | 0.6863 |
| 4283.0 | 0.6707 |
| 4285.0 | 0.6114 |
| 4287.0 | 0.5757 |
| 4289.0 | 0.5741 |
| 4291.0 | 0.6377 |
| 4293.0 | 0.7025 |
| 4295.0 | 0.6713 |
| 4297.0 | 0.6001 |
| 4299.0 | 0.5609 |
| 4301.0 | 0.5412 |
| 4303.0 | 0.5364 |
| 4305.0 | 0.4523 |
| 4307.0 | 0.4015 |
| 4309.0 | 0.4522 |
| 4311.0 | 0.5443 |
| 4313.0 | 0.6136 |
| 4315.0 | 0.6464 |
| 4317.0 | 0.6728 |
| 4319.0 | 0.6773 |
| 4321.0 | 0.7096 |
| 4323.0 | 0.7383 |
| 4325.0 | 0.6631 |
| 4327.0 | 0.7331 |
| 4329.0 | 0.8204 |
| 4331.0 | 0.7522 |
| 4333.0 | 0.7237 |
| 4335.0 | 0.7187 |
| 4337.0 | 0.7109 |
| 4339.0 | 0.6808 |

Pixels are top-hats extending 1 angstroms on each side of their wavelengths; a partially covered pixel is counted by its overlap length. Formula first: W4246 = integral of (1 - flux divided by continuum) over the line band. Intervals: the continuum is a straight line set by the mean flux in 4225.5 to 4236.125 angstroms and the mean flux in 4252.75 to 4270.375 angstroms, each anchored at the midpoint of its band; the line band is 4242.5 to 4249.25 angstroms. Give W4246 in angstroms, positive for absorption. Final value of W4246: -0.3 angstroms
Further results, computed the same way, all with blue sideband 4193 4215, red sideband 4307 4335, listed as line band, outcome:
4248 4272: 1.9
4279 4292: 0.6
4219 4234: 0.8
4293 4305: 1.5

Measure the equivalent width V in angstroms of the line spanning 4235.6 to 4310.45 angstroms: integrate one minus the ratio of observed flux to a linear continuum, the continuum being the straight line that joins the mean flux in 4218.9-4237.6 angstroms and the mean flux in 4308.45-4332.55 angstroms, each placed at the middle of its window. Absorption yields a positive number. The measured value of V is 4.7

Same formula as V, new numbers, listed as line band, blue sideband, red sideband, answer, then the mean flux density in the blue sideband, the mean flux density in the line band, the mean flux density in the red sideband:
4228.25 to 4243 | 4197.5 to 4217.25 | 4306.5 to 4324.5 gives -0.9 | 0.656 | 0.686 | 0.613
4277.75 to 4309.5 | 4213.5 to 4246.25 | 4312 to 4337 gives 4.8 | 0.657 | 0.586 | 0.706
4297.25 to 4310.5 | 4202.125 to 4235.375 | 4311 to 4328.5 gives 3.4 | 0.649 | 0.499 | 0.678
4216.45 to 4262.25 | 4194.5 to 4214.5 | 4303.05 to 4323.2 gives -0.7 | 0.648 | 0.637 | 0.582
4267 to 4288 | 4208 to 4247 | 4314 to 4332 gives 1.5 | 0.656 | 0.637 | 0.713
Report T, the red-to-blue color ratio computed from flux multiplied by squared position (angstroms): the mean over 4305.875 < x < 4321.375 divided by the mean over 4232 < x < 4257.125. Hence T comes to 0.91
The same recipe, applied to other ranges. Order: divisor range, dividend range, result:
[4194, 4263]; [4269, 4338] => 1.03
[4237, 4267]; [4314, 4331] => 1.16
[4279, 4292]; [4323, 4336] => 1.19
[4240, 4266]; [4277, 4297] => 1.04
